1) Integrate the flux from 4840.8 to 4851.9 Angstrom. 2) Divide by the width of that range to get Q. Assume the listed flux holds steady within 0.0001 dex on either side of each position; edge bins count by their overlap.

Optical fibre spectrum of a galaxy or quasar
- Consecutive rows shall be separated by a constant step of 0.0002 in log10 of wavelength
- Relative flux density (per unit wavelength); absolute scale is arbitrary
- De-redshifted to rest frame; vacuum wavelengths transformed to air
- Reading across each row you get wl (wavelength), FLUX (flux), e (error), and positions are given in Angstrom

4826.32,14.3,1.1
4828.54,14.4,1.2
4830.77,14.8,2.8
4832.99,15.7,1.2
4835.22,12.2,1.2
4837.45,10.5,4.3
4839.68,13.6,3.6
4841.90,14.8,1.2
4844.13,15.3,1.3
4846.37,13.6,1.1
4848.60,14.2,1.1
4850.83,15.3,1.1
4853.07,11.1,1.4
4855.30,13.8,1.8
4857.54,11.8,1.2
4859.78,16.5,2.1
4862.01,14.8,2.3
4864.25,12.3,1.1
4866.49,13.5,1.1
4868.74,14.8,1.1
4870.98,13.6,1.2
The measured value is 14.6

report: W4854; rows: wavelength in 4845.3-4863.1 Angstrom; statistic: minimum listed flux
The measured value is 11.1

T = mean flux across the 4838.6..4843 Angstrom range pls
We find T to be 14.2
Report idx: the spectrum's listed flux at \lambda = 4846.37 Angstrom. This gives 13.6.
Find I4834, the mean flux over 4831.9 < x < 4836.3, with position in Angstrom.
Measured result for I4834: 13.9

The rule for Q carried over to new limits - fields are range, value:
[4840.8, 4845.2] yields 15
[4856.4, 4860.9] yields 14.2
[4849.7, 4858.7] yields 13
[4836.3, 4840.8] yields 12.1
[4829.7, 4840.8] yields 13.4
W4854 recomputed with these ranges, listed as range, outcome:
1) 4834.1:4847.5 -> 10.5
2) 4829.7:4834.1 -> 14.8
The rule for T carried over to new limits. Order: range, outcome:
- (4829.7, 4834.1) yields 15.3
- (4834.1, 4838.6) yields 11.3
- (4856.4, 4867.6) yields 13.8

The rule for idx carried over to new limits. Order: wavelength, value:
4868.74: 14.8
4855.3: 13.8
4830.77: 14.8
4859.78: 16.5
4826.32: 14.3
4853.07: 11.1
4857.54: 11.8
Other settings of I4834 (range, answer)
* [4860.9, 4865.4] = 13.5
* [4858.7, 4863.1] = 15.7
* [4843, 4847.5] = 14.4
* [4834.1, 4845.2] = 13.3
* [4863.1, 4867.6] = 12.9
